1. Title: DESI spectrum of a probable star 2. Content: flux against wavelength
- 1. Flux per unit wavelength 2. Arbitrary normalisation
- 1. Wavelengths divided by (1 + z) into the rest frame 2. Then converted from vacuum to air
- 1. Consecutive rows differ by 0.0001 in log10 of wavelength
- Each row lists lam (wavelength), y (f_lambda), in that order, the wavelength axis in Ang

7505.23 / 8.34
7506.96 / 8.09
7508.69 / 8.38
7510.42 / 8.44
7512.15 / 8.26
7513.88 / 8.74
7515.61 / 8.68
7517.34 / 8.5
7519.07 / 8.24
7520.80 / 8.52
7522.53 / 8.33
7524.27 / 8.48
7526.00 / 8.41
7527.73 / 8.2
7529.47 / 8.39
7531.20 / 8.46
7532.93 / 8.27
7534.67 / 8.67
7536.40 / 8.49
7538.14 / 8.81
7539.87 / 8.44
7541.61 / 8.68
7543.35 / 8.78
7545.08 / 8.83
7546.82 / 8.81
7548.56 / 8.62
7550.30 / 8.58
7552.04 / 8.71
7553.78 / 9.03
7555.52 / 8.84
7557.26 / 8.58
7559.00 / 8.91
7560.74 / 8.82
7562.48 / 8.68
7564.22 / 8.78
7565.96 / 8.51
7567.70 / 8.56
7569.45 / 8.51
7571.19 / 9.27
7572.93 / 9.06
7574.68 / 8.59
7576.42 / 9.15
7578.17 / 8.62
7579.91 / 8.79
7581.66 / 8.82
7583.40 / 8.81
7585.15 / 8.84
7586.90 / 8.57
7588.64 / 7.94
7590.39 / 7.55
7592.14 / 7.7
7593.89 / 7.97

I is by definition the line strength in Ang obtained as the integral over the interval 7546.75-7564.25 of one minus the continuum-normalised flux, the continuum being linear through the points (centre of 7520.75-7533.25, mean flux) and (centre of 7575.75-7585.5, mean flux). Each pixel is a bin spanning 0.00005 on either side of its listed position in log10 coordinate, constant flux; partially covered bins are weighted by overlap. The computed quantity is -0.3 Ang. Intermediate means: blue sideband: 8.38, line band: 8.76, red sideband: 8.83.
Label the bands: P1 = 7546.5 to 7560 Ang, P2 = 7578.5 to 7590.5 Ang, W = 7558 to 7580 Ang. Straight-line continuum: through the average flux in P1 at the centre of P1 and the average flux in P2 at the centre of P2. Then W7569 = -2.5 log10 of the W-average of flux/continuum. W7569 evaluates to -0.02 mag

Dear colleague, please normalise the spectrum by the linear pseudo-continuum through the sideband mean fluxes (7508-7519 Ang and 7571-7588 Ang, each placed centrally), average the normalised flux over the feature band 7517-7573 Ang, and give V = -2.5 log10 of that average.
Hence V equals 0.00 mag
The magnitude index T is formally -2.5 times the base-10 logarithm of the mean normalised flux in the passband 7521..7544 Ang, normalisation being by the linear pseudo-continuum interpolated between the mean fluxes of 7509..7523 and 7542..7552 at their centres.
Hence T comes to 0.01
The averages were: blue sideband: 8.47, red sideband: 8.72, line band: 8.49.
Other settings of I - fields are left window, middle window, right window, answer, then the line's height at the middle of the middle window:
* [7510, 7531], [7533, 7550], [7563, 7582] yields -0.17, 8.57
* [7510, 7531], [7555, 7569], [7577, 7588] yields -0.10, 8.64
